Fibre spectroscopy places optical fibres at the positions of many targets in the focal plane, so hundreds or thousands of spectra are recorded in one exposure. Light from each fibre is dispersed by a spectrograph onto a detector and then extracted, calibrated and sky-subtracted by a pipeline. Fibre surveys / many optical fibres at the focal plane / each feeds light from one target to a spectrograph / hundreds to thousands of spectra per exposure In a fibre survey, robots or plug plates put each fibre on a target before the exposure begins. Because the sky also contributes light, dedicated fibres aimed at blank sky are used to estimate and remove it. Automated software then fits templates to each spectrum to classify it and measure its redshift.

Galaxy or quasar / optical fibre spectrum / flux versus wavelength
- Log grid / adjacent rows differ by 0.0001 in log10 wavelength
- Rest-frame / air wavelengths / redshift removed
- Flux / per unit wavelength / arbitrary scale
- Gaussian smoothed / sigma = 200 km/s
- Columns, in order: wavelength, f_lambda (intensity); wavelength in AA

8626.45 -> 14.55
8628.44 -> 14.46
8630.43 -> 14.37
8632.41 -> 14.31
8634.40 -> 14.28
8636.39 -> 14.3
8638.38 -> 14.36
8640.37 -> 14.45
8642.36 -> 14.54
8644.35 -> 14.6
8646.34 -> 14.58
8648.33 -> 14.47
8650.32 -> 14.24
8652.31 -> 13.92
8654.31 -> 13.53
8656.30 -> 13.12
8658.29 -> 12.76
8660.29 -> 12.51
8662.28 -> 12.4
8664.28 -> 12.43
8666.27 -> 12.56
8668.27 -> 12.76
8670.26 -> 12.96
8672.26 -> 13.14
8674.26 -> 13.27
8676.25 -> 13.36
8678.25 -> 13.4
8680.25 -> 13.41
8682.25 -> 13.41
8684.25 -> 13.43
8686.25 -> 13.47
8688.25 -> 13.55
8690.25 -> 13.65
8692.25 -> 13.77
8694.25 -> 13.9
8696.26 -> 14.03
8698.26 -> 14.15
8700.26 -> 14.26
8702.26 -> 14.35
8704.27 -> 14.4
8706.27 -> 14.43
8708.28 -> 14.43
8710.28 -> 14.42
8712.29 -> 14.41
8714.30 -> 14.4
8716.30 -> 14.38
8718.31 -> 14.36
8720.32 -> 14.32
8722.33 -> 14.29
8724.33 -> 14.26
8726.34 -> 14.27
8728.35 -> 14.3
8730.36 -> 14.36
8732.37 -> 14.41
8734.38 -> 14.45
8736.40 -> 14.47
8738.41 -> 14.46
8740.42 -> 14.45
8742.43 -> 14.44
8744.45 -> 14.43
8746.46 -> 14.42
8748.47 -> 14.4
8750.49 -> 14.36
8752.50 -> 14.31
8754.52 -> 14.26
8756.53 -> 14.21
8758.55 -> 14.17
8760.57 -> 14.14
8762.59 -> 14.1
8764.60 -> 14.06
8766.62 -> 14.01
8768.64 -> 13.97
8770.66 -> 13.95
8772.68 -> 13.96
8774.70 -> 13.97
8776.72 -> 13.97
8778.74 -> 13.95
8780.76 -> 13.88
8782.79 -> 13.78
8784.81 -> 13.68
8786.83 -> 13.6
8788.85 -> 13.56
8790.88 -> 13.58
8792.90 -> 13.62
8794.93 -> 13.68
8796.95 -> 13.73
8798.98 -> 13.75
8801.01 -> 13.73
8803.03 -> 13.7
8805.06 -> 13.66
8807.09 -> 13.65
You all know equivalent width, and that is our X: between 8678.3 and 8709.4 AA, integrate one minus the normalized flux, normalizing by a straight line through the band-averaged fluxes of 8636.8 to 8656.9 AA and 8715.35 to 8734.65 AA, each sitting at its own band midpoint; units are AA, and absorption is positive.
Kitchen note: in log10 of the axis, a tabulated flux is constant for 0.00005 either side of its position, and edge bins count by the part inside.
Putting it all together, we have 0.8 AA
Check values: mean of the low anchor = 14.2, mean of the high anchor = 14.3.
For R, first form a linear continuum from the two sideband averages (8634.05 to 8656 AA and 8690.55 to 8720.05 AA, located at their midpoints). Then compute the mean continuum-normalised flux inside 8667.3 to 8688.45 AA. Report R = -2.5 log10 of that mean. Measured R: 0.077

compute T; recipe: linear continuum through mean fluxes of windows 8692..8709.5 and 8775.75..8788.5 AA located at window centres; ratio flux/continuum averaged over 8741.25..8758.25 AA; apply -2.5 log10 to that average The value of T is -0.03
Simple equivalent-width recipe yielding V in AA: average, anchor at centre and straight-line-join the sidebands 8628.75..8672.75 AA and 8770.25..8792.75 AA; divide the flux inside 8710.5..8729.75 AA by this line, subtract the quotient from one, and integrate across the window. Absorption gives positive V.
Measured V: -0.8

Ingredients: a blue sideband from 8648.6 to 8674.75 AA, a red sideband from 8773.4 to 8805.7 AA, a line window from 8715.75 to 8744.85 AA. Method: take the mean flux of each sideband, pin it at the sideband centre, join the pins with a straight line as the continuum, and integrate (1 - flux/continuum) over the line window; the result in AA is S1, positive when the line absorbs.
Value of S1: -2.0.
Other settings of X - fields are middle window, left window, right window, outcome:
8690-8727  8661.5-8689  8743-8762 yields -1.70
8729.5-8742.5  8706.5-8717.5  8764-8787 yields -0.20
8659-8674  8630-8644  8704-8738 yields 1.74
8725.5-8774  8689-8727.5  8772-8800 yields -0.98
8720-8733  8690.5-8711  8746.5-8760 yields -0.07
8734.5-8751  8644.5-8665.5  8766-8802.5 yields -0.91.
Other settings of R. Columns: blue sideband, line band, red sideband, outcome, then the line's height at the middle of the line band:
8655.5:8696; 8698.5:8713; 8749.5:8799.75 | -0.076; 13.4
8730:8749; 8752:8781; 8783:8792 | -0.006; 14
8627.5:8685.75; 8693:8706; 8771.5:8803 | -0.040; 13.7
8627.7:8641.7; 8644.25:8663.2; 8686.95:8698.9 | 0.048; 14.2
